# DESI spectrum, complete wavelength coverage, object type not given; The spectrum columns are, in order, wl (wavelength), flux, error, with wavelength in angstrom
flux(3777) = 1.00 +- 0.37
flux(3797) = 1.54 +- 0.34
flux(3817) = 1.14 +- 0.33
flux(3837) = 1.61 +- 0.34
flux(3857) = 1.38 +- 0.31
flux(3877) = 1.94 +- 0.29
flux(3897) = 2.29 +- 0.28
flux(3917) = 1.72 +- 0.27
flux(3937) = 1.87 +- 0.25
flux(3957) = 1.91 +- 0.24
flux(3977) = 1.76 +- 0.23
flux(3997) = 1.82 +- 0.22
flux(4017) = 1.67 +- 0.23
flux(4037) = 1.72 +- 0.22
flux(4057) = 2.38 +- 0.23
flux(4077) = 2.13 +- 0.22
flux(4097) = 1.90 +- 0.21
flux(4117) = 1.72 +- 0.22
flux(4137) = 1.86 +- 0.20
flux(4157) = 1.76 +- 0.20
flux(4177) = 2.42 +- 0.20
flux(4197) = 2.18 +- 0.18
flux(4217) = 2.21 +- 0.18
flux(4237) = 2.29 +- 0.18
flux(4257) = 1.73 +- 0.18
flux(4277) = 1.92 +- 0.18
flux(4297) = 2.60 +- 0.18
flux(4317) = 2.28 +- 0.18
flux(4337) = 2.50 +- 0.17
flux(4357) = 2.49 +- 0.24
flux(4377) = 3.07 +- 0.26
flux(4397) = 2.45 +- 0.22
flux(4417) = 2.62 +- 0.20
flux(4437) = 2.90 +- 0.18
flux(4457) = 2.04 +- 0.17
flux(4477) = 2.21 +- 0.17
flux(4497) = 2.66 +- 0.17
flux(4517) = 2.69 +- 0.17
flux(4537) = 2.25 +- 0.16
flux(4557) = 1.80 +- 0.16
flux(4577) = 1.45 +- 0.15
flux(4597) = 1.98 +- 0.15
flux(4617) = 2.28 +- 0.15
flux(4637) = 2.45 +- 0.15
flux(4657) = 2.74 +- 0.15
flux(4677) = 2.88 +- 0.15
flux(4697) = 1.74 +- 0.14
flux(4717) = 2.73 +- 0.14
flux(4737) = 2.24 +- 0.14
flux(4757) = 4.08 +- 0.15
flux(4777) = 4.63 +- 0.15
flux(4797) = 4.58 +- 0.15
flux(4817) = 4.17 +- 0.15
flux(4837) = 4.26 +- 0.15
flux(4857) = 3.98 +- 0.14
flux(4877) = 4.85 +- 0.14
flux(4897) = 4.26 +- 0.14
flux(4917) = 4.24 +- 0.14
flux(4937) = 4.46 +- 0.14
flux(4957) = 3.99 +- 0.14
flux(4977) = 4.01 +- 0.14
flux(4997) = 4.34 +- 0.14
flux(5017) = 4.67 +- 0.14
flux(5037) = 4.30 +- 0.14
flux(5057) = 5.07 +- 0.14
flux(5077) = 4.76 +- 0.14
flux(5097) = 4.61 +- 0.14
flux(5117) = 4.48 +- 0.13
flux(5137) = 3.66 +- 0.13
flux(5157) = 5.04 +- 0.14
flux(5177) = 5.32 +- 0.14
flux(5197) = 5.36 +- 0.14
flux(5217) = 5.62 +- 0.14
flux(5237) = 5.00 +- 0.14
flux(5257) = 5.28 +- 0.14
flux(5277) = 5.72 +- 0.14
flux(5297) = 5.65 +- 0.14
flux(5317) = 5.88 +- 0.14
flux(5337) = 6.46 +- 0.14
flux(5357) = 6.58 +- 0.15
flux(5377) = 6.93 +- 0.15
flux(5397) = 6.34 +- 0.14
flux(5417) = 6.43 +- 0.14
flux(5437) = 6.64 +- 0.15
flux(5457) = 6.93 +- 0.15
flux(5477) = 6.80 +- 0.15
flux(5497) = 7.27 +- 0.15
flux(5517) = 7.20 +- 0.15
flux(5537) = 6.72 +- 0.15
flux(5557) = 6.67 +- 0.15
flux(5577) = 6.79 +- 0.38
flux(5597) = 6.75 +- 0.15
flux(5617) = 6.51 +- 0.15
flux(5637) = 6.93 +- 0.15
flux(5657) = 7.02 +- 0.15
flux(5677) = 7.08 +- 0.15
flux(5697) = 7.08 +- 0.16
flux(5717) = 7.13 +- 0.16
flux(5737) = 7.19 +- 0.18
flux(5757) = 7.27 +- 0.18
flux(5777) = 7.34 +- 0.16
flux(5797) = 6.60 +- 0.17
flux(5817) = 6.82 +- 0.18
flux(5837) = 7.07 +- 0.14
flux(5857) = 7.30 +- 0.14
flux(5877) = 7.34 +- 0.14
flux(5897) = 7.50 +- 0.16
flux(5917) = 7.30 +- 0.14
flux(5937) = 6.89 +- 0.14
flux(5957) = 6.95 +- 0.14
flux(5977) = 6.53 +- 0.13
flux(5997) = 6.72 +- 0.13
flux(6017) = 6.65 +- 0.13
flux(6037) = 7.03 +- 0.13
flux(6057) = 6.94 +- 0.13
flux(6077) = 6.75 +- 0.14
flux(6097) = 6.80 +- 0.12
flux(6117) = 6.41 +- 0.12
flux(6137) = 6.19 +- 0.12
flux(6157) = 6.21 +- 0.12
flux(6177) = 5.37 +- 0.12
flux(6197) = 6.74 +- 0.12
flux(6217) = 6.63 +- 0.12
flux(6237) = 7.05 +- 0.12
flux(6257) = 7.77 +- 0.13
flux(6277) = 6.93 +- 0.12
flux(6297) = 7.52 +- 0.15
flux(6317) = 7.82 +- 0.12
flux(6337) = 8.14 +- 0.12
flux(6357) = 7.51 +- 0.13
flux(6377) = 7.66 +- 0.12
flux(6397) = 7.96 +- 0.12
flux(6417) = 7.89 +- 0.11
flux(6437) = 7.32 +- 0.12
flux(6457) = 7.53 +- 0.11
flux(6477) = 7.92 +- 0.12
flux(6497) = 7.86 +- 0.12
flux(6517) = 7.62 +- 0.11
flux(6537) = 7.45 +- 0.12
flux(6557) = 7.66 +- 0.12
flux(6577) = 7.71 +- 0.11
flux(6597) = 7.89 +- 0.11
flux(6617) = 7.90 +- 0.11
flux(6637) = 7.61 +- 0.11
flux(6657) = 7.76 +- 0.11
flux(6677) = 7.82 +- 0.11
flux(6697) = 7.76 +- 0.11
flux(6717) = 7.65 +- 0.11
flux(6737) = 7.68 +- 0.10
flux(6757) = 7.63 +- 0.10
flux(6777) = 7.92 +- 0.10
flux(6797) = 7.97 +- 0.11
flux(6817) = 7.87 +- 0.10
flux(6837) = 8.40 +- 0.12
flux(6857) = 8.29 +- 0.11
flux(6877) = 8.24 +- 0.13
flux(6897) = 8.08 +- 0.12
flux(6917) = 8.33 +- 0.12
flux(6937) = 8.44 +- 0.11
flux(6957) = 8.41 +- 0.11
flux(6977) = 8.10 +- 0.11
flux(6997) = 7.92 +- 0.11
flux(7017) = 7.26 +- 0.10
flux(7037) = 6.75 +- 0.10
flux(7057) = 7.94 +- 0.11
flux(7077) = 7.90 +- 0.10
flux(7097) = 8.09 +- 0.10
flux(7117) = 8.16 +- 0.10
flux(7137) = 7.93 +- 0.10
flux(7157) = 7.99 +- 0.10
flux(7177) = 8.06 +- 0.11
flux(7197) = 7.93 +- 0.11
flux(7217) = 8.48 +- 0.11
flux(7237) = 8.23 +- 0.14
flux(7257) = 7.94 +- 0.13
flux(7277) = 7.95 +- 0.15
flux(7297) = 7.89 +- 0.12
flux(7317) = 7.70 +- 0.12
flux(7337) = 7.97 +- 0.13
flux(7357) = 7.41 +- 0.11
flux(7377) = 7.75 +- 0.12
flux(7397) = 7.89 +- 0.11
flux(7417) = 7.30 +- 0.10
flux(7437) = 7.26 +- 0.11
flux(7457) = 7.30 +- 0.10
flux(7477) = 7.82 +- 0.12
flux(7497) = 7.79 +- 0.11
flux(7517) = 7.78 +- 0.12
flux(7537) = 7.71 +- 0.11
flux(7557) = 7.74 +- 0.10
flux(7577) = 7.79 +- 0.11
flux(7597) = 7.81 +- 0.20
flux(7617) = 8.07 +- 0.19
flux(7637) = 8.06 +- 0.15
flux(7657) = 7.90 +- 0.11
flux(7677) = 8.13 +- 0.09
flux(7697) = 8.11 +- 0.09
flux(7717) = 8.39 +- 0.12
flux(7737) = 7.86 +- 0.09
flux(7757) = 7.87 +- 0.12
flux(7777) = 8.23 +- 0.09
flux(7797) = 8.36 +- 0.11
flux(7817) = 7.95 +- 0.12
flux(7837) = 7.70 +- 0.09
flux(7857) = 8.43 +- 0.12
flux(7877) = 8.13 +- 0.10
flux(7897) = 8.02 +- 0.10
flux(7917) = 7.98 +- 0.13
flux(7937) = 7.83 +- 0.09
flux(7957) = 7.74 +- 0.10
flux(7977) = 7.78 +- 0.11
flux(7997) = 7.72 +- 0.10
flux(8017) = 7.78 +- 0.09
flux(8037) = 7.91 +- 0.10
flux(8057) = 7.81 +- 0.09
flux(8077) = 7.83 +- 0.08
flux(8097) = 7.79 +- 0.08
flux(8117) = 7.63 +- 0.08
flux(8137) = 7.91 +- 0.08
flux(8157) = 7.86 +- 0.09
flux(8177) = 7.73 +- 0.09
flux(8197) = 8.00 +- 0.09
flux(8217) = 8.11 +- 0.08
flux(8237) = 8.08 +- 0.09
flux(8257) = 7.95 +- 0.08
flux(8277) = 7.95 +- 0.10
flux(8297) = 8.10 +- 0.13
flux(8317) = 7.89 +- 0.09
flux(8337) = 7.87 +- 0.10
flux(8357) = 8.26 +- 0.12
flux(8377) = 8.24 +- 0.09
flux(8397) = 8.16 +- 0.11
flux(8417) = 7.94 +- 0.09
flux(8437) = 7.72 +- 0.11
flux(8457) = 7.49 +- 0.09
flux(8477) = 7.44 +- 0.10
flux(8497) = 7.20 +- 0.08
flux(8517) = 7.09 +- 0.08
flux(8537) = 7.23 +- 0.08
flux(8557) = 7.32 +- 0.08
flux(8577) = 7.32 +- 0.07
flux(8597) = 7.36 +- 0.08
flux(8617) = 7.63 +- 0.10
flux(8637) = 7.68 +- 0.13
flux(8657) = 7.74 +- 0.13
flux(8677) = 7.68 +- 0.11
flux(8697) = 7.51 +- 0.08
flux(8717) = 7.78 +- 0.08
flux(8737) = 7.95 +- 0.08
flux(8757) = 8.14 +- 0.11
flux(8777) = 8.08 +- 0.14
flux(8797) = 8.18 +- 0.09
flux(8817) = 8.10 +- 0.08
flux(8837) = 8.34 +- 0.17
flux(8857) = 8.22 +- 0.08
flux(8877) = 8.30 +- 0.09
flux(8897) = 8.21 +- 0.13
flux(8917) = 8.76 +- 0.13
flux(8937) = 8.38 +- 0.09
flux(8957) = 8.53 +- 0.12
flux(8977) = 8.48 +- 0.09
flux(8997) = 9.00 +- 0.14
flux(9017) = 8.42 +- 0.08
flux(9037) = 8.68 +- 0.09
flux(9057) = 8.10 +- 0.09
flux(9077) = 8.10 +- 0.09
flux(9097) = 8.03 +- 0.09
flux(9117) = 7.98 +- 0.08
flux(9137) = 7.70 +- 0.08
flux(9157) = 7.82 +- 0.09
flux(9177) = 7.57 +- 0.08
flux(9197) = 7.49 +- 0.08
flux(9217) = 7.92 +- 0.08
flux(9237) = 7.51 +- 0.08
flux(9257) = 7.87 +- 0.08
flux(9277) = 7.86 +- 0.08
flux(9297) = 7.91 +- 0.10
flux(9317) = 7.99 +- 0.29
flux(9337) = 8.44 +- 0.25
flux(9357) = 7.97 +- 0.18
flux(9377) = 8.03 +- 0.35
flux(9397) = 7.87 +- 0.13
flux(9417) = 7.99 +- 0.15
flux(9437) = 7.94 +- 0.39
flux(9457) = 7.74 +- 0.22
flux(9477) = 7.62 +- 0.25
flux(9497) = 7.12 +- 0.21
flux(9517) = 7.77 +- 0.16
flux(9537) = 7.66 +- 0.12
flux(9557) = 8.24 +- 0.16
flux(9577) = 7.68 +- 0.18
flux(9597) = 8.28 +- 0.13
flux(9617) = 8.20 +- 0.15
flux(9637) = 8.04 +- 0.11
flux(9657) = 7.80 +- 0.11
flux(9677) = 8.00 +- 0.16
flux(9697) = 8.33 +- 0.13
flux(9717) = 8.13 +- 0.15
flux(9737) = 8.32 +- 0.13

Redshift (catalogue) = 0.193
